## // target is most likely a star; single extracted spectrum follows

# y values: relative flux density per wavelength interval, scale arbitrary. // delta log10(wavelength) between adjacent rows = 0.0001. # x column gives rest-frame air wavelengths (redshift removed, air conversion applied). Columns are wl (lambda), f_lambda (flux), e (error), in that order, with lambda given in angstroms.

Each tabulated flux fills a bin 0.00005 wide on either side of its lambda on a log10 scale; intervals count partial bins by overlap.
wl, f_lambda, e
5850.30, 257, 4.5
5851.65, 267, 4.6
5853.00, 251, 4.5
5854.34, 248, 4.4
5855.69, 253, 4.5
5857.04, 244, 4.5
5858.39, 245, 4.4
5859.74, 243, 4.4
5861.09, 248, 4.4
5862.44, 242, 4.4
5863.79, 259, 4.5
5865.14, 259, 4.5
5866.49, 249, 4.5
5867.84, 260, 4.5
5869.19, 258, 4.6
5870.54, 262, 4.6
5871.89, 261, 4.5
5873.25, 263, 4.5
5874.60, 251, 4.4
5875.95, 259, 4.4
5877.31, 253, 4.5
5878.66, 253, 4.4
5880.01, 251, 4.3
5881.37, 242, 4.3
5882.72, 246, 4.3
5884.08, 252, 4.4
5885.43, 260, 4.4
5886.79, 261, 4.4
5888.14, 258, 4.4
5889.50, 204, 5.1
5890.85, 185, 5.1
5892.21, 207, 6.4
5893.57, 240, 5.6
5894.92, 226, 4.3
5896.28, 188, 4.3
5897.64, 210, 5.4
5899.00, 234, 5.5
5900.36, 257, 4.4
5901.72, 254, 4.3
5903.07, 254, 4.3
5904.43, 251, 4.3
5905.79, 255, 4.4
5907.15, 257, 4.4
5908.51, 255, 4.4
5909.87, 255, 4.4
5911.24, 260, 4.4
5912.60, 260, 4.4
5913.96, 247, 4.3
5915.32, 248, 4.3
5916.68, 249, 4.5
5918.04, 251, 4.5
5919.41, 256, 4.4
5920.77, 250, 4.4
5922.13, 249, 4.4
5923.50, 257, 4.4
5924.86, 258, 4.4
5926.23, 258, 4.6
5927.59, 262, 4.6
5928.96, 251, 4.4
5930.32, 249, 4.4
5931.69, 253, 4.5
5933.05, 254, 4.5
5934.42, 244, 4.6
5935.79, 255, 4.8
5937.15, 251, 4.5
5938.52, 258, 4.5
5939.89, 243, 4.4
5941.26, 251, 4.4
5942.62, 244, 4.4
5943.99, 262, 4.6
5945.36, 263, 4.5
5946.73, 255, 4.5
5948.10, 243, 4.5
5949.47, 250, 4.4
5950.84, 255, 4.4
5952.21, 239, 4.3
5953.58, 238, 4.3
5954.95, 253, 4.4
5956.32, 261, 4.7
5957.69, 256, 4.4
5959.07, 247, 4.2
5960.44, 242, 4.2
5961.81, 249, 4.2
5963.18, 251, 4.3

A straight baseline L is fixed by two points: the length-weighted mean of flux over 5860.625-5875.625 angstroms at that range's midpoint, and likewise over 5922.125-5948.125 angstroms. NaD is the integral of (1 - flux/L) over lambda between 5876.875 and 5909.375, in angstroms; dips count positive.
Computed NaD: 1.9 angstroms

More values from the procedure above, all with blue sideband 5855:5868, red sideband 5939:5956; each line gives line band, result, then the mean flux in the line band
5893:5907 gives 0.69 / 238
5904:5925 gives -0.30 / 254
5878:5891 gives 0.33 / 244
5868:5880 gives -0.36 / 257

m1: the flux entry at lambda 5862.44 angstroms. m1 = 242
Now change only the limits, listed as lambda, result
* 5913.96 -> 247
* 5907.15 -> 257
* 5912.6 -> 260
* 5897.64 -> 210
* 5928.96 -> 251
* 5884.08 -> 252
